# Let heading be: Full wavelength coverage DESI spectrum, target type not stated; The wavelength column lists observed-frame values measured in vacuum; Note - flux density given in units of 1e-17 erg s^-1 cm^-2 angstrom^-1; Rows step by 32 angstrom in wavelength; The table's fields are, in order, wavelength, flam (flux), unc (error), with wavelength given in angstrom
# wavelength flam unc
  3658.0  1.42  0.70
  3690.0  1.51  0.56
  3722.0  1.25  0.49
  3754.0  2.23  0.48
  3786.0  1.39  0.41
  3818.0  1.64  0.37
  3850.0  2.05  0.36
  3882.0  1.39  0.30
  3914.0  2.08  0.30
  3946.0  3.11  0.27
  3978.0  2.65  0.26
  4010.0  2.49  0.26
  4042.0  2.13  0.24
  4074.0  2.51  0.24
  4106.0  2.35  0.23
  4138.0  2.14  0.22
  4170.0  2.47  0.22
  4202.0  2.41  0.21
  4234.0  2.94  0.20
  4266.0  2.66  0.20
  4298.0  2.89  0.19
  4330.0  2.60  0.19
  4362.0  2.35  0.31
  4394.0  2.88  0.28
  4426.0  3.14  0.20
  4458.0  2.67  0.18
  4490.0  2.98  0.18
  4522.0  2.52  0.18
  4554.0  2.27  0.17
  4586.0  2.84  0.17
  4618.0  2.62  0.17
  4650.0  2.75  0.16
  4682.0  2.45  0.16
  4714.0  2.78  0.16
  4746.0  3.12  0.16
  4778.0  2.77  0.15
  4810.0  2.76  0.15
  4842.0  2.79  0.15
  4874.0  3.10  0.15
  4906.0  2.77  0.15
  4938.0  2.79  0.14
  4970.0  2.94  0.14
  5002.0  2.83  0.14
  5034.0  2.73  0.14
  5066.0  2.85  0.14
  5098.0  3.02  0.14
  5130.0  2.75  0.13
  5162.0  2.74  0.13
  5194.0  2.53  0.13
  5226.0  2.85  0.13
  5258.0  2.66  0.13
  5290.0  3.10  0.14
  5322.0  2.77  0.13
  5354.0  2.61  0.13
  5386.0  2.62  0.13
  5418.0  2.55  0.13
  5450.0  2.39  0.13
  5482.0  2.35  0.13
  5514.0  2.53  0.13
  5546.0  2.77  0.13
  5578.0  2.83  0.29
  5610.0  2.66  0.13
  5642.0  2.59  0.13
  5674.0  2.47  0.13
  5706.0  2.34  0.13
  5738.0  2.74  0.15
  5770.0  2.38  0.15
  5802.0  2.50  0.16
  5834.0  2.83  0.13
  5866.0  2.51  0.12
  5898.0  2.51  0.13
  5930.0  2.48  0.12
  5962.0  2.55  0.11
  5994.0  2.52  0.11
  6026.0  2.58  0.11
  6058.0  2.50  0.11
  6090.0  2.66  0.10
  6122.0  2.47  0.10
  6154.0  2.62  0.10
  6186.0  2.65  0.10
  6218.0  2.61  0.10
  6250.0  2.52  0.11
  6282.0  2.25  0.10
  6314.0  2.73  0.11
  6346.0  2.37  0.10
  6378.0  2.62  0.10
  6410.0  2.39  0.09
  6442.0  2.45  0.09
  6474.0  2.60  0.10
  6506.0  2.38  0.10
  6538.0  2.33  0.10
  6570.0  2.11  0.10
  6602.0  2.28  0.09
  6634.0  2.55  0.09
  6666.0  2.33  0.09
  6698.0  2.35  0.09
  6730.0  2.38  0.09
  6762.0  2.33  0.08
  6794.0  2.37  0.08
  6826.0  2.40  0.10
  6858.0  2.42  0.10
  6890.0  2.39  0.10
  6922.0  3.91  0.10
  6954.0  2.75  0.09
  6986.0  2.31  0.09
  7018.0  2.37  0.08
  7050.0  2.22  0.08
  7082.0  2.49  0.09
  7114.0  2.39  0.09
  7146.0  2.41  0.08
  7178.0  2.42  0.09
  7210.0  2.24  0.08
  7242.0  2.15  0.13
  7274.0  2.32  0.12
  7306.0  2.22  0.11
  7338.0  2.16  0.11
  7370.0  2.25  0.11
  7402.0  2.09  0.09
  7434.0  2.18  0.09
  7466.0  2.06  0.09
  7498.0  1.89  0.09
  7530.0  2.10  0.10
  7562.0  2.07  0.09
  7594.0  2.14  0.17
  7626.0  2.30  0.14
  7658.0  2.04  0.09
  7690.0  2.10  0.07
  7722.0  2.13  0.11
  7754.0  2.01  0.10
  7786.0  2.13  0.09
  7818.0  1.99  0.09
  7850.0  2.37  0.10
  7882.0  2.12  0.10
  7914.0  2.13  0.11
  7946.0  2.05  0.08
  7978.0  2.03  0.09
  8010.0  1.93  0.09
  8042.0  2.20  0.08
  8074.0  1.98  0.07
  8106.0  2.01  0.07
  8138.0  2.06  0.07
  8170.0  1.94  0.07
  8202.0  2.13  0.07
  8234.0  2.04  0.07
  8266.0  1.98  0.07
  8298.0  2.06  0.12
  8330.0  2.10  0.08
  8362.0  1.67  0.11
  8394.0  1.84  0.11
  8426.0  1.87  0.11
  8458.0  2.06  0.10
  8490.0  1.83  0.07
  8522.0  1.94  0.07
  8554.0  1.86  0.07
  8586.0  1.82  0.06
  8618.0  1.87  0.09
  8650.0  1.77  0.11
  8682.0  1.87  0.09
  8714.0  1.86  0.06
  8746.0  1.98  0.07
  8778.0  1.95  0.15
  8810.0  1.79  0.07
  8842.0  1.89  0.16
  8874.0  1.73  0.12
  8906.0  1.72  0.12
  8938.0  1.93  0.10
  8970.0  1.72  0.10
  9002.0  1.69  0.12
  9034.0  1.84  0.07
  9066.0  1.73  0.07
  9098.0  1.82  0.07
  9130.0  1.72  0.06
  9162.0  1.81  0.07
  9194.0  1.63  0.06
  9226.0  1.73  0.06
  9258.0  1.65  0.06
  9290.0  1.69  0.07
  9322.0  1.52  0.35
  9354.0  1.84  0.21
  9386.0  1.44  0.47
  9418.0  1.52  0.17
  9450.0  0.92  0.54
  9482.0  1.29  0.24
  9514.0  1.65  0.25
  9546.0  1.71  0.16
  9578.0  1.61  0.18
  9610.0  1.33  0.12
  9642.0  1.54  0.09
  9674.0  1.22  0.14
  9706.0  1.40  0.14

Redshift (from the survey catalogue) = 0.055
